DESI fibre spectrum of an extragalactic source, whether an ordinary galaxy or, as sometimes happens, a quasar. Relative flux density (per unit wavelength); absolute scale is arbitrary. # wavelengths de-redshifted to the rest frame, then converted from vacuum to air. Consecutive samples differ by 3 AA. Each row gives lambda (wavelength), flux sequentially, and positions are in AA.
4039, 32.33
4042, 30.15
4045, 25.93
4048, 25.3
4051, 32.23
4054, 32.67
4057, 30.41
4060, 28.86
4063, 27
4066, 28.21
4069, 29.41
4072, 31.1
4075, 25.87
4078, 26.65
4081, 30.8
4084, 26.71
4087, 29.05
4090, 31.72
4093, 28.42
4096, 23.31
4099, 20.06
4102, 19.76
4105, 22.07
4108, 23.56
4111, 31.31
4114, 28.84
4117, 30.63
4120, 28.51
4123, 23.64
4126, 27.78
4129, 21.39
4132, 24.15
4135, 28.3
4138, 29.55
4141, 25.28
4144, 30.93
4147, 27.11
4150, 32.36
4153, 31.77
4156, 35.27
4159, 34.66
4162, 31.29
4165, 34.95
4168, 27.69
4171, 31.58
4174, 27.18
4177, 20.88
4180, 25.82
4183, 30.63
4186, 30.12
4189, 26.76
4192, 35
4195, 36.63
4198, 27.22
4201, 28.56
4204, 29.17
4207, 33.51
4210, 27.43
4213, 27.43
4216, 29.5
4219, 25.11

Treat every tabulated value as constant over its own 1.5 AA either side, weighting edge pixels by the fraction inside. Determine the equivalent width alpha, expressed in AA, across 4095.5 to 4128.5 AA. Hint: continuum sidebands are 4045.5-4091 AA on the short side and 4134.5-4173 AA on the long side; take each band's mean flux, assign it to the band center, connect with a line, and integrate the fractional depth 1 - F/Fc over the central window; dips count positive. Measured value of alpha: 5.07 AA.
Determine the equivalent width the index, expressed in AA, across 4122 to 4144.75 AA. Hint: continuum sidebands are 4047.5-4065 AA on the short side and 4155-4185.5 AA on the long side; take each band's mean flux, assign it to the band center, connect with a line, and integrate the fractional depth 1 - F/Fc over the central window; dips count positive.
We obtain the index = 2.7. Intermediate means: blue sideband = 29.6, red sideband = 29.9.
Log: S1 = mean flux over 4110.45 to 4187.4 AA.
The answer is 28.9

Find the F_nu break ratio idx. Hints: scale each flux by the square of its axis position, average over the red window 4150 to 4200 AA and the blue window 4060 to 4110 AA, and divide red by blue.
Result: 1.2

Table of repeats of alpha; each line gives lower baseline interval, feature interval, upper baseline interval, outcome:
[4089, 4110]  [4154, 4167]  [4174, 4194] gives -3.14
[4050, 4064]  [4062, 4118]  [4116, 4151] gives 3.81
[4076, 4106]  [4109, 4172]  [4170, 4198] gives -3.65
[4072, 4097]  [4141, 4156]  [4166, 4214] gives -0.90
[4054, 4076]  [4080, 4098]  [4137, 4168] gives 0.96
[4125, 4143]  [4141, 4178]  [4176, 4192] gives -4.68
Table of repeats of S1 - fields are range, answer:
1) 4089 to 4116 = 25.4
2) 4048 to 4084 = 29.1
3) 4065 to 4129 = 26.9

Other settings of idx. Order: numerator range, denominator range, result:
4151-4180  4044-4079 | 1.11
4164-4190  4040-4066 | 1.03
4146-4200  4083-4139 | 1.19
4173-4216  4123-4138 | 1.17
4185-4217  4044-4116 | 1.16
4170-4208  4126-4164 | 1.02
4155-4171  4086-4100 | 1.26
